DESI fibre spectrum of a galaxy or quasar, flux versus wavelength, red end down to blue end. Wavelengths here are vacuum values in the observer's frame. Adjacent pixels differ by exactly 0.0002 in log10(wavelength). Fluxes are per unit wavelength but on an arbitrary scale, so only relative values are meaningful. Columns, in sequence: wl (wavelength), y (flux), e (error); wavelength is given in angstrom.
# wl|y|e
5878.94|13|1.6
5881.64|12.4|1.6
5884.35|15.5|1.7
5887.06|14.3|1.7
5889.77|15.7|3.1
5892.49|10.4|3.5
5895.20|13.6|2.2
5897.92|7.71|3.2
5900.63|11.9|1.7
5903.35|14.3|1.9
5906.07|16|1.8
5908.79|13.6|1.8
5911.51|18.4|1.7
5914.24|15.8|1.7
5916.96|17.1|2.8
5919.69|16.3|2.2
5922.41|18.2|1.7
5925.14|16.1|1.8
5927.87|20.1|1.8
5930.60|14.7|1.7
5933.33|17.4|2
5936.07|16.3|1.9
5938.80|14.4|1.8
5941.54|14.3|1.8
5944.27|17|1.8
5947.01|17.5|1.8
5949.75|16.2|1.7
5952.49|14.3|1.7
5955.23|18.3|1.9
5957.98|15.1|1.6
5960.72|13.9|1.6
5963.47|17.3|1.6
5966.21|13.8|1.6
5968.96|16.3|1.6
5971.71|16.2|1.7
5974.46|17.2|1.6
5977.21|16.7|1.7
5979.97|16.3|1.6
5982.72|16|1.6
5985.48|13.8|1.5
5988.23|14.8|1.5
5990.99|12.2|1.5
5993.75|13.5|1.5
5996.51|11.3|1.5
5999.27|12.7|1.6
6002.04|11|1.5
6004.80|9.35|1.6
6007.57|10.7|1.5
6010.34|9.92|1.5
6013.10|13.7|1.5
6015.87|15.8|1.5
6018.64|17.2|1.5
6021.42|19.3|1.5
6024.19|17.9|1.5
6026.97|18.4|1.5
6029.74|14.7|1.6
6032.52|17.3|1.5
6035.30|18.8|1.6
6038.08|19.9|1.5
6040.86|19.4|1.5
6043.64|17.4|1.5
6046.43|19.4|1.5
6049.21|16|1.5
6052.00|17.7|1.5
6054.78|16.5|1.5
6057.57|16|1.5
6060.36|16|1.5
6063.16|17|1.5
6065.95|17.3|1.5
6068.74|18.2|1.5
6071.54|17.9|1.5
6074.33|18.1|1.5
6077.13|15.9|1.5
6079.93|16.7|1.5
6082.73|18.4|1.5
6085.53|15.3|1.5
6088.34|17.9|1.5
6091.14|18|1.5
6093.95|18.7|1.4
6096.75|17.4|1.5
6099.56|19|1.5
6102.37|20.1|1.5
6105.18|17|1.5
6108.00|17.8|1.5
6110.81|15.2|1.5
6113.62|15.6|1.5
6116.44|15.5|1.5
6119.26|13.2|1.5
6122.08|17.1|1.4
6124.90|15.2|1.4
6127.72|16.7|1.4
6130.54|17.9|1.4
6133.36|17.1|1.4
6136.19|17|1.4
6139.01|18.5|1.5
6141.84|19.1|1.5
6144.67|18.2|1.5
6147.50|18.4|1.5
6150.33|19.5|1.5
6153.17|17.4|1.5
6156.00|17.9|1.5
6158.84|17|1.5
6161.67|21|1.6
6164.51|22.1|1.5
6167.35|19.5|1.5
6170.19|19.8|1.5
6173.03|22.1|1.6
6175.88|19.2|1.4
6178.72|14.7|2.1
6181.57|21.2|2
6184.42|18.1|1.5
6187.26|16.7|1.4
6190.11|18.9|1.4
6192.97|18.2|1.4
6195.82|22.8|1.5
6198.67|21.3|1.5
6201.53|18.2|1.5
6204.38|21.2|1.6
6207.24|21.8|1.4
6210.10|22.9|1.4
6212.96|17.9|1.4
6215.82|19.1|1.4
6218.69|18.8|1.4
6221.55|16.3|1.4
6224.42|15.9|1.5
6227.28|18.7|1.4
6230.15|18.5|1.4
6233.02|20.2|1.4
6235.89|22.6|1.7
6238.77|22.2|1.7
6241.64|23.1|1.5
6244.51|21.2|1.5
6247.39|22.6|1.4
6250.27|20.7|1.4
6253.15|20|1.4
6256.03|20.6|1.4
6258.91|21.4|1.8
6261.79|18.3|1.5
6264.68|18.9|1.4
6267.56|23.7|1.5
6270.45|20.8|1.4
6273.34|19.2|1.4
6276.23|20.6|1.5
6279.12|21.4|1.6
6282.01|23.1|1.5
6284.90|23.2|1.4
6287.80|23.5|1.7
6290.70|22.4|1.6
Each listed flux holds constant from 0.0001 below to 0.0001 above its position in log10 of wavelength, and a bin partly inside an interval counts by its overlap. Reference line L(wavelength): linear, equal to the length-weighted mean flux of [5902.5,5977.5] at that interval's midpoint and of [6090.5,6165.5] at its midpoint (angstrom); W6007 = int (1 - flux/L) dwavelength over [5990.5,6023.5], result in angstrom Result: 6.97 angstrom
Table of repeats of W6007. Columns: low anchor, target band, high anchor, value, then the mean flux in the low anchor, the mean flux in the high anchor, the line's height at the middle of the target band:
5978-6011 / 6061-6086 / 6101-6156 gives -3.0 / 12.8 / 17.2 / 15.4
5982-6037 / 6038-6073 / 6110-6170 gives -4.4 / 14.4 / 17.7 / 15.6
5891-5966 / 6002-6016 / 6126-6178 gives 4.3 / 15.4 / 18.7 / 16.6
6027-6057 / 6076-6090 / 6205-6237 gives 0.9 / 17.7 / 19.3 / 18.1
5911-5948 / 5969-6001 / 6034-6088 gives 4.4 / 16.6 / 17.5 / 17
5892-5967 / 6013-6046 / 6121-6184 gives -1.7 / 15.4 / 18.5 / 16.8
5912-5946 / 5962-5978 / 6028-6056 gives 0.7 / 16.5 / 17.7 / 17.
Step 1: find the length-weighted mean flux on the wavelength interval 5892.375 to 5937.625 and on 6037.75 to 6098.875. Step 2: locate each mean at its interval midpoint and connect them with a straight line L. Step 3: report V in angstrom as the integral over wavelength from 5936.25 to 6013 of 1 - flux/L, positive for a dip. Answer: 7.9 angstrom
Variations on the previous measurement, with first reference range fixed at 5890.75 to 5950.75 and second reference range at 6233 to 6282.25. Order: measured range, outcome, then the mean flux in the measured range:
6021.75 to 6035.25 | -0.19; 17.4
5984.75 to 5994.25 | 1.70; 13.6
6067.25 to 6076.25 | 0.00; 17.9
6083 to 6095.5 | 0.46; 17.6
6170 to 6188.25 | 0.88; 18.8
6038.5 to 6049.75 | -0.59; 18.4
